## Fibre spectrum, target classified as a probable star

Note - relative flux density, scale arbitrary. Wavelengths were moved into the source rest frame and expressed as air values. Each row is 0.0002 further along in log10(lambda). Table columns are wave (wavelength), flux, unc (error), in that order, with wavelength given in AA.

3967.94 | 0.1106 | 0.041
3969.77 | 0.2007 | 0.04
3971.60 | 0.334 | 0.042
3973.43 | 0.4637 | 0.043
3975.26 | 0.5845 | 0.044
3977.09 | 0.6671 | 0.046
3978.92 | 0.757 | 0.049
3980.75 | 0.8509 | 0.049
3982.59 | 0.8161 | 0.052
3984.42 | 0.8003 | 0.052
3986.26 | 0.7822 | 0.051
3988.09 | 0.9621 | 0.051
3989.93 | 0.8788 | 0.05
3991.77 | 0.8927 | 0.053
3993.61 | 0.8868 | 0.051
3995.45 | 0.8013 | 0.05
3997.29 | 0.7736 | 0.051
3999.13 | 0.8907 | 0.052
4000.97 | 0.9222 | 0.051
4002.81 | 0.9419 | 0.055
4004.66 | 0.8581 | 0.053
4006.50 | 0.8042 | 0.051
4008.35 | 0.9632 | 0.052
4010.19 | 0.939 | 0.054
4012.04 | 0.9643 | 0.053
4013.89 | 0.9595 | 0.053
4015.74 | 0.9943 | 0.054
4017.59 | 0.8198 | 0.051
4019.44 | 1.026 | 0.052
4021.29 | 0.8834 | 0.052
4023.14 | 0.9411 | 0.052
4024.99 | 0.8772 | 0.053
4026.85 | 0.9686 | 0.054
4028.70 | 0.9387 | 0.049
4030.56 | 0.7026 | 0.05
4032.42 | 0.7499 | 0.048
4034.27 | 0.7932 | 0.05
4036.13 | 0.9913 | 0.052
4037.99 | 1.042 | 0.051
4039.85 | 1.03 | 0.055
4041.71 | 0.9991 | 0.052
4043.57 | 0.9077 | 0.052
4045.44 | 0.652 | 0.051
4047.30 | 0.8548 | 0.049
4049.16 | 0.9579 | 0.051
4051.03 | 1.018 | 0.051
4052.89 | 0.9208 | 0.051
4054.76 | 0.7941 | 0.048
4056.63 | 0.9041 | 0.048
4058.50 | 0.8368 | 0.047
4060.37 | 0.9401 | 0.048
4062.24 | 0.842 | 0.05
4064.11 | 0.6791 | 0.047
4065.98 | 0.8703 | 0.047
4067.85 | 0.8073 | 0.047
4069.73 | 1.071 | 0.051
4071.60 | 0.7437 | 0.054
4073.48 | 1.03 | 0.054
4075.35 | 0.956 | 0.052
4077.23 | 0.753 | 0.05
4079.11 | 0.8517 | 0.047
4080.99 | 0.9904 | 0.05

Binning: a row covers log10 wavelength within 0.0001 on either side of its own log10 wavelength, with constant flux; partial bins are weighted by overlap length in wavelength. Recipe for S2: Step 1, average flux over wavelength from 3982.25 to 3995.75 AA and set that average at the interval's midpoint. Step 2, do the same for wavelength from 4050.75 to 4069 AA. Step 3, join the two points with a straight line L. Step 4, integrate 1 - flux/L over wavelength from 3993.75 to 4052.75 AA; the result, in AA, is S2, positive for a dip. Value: -3.1 AA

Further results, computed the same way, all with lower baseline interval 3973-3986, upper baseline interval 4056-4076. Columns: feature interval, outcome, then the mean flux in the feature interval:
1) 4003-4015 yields -2.2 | 0.917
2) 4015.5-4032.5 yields -2.0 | 0.893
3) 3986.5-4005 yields -3.2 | 0.878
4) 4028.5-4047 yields -1.1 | 0.877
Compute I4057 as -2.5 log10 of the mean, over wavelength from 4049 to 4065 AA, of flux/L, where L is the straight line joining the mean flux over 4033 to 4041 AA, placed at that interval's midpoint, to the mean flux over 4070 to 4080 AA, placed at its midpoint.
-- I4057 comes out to 0.05 mag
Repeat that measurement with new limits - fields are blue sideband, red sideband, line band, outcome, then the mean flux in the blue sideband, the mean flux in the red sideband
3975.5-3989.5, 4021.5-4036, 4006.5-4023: -0.11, 0.797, 0.862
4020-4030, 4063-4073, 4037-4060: -0.04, 0.918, 0.843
